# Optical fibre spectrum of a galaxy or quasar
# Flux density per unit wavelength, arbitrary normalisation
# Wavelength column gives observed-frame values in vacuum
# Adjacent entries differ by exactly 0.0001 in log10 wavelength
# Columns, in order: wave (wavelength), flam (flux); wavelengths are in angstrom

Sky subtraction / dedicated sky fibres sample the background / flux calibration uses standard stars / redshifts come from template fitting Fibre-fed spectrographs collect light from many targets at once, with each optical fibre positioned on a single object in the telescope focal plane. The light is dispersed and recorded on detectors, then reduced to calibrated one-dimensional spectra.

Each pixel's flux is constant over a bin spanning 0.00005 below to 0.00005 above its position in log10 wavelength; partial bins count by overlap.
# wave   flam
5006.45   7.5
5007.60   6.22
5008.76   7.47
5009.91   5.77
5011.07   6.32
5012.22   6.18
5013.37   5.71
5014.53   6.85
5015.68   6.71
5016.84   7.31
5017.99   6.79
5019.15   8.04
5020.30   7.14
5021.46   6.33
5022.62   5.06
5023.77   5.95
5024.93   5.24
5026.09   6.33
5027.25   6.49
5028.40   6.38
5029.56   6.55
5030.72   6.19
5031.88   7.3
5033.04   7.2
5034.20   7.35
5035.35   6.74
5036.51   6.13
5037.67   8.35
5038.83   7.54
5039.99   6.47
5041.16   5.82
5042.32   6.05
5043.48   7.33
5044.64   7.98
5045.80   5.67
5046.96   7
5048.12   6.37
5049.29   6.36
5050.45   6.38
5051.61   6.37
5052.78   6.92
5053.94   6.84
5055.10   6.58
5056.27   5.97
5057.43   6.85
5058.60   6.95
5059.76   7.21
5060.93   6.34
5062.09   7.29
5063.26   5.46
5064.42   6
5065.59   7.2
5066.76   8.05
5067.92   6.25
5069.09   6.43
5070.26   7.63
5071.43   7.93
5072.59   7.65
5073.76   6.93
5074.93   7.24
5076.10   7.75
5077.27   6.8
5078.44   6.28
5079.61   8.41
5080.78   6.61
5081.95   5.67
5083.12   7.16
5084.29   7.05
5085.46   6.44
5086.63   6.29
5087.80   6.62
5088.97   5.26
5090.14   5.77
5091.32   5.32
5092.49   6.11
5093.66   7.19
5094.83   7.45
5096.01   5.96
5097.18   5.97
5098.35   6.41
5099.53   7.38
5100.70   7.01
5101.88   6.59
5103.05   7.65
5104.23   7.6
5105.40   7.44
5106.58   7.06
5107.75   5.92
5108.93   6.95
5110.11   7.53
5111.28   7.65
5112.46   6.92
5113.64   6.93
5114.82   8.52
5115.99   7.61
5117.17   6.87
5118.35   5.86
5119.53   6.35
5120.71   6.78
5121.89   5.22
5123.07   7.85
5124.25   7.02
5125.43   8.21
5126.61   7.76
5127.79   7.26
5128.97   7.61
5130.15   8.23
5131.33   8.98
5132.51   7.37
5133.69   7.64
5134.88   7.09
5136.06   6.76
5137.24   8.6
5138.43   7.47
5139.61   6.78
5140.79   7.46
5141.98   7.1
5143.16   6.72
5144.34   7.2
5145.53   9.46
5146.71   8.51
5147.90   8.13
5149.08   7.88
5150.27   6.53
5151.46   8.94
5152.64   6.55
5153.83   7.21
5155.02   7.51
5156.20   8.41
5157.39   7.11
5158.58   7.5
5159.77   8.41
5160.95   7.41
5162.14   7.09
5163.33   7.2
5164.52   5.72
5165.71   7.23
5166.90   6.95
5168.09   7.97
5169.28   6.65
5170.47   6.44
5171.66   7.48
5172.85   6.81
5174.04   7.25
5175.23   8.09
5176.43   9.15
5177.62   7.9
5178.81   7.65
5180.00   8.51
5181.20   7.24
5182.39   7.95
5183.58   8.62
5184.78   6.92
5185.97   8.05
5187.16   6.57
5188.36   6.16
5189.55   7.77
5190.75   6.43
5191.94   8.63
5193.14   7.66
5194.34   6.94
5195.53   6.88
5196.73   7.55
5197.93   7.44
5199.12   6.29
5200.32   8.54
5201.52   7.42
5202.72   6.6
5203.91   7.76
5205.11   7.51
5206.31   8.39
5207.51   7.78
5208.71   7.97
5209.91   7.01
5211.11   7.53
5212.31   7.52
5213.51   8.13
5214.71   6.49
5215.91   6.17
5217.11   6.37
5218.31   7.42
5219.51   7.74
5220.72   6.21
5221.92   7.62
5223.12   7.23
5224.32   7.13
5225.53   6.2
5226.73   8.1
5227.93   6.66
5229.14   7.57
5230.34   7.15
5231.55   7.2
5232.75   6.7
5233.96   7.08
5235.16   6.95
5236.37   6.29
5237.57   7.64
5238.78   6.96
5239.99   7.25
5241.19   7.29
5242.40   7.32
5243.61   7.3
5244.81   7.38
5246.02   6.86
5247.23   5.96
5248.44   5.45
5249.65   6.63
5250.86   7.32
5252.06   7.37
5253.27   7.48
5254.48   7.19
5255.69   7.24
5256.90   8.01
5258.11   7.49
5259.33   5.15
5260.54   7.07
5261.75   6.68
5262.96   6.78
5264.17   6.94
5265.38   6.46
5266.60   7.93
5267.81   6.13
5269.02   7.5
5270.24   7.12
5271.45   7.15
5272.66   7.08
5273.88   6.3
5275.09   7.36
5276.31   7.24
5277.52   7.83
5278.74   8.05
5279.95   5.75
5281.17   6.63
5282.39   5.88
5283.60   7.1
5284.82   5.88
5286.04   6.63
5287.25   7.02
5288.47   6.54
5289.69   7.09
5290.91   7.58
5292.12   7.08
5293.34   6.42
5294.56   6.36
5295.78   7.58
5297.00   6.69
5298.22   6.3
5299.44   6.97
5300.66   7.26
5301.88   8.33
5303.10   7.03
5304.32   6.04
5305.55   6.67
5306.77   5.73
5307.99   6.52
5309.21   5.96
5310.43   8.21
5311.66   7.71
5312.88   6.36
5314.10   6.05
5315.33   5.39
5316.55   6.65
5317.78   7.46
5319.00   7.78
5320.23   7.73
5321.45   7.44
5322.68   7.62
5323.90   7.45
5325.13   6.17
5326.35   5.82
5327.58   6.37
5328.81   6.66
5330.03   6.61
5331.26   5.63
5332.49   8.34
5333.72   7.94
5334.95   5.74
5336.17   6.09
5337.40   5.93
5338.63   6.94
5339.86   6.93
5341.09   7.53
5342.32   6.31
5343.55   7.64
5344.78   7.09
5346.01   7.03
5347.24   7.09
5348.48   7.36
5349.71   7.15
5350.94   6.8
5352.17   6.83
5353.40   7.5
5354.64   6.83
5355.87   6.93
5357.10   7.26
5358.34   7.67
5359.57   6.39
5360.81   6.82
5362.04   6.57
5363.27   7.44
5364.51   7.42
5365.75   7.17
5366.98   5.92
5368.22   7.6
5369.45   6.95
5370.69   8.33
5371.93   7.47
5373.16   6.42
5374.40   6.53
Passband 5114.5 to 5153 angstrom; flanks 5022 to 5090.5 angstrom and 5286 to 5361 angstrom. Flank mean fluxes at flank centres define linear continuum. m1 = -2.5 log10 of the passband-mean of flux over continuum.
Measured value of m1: -0.110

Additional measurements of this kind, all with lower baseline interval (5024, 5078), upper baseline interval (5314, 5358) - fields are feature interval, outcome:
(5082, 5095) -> 0.070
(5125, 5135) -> -0.150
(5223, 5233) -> -0.040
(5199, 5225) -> -0.073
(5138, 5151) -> -0.116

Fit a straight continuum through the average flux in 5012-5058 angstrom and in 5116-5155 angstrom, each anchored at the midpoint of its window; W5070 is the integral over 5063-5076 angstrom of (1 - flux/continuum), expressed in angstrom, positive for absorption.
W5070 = -0.28 angstrom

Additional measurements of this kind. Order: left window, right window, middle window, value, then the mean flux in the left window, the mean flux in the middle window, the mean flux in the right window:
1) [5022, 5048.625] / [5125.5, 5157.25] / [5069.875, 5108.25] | 1.76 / 6.59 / 6.8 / 7.66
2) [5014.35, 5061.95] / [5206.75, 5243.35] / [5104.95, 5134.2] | -1.58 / 6.67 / 7.26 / 7.16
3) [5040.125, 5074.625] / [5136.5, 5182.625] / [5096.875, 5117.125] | 0.00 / 6.75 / 7.14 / 7.54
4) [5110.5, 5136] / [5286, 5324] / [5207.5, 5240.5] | -0.17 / 7.31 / 7.13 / 6.93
